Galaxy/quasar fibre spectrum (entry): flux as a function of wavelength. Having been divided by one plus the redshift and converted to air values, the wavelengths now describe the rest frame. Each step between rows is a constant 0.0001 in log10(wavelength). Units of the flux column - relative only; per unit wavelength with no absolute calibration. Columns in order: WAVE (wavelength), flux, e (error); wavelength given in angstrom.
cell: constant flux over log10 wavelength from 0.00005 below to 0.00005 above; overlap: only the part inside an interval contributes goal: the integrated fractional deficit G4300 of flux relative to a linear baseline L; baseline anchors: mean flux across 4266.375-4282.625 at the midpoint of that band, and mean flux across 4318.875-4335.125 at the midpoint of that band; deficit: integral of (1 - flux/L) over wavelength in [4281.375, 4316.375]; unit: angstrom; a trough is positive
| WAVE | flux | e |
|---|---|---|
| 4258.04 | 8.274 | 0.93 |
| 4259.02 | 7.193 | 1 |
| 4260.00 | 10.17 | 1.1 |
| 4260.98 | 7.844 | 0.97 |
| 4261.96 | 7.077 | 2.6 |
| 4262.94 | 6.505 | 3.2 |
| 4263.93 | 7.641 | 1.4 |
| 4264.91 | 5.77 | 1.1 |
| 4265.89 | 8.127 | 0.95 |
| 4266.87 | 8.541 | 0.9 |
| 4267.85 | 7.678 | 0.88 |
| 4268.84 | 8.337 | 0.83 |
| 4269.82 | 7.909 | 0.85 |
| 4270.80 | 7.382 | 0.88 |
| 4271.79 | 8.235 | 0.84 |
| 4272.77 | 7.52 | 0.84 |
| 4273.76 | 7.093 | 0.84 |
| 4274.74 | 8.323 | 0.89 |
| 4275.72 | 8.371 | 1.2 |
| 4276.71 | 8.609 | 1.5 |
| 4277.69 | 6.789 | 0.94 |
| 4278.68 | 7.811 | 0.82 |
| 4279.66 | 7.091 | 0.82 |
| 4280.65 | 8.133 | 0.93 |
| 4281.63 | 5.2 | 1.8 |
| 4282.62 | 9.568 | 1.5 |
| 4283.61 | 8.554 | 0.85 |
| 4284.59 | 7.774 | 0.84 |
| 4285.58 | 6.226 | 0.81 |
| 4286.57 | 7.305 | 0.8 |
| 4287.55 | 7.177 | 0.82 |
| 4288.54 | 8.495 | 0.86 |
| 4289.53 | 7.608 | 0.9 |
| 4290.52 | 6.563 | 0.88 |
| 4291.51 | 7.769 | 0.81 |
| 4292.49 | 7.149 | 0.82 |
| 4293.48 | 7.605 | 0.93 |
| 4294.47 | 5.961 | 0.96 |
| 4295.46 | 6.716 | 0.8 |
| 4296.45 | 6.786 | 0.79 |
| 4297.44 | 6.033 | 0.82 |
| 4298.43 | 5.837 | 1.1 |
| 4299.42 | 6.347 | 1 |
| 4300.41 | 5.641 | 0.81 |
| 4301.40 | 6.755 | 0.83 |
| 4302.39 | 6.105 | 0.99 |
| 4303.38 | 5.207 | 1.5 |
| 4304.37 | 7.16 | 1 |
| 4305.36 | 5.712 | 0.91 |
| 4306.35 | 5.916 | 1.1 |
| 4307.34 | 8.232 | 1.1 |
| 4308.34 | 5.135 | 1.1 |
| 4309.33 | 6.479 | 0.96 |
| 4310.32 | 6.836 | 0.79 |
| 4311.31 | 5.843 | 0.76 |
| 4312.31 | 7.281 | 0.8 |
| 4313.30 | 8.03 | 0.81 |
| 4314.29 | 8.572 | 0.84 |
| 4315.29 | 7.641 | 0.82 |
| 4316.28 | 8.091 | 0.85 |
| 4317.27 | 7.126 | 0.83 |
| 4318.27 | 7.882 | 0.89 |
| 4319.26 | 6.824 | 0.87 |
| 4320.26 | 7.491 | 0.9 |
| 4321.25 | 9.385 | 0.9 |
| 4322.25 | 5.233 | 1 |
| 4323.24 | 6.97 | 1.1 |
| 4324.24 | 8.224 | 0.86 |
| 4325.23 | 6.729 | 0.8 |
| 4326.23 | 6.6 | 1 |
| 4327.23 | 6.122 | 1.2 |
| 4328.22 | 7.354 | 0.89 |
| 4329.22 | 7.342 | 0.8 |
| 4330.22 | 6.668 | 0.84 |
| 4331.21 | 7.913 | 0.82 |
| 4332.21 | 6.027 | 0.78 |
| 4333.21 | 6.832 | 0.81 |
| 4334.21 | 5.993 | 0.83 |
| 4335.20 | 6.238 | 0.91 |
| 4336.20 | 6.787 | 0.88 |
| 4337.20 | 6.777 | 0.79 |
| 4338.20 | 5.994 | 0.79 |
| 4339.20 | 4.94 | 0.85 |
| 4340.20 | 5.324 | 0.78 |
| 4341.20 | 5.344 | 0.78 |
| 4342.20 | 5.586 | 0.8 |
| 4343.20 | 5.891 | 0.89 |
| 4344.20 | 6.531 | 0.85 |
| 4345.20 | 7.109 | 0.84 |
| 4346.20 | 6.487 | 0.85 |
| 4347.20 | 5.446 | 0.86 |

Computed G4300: 2.18 angstrom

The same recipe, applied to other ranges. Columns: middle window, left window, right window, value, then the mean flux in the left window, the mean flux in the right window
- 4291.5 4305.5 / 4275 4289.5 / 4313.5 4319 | 2.4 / 7.66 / 7.83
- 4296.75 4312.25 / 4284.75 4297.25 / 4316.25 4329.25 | 1.9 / 7.1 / 7.21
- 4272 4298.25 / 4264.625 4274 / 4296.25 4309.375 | -1.4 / 7.71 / 6.22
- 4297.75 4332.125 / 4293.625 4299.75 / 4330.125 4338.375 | -2.2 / 6.35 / 6.6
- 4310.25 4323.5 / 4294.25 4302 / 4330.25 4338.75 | -2.0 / 6.27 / 6.57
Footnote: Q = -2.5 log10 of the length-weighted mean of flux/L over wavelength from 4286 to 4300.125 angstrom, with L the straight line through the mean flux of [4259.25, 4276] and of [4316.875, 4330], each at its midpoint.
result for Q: 0.086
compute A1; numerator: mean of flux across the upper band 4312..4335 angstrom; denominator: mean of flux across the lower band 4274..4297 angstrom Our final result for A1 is 0.97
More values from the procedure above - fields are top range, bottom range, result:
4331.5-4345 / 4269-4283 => 0.79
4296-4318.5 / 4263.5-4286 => 0.87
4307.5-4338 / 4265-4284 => 0.90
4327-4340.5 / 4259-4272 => 0.84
